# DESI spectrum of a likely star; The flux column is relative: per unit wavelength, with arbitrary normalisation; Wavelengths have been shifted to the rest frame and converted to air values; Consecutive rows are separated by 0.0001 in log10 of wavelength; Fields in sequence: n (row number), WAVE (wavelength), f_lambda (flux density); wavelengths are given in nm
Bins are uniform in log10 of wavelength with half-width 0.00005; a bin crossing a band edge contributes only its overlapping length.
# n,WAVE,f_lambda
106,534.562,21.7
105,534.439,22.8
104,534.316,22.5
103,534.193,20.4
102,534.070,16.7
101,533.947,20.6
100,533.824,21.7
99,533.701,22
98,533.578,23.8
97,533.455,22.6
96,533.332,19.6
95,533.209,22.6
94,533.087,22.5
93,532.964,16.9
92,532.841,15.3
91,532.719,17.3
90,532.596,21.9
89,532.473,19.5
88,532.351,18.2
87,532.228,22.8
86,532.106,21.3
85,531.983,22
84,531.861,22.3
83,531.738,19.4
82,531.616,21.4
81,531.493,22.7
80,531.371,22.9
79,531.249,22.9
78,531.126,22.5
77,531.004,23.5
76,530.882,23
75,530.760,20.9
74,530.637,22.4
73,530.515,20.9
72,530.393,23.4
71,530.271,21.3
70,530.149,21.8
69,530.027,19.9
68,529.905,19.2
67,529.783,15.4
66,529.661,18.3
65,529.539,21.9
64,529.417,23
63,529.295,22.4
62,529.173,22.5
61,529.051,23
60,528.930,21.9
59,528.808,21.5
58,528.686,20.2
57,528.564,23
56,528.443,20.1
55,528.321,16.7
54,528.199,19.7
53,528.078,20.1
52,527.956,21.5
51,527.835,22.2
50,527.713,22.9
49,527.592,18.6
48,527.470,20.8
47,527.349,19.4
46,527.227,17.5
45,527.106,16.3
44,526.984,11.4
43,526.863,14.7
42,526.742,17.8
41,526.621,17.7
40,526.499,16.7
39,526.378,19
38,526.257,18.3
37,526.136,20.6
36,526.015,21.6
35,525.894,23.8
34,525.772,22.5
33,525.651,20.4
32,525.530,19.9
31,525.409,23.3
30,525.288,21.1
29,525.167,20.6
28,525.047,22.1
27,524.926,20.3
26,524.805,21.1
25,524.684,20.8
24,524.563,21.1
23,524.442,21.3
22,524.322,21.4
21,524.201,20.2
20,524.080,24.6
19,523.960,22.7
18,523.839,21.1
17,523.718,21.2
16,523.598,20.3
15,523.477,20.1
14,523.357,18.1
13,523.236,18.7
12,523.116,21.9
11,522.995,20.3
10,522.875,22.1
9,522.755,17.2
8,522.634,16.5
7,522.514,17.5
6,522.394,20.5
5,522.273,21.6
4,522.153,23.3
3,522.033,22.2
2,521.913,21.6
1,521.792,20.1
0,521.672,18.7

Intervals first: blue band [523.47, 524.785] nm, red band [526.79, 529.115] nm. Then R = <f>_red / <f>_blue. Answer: 0.9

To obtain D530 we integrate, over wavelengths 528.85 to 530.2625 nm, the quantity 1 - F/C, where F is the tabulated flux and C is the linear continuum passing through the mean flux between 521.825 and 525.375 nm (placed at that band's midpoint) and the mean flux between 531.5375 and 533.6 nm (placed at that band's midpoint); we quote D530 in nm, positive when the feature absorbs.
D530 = -0.02 nm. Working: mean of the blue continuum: 20.8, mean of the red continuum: 20.5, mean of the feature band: 20.9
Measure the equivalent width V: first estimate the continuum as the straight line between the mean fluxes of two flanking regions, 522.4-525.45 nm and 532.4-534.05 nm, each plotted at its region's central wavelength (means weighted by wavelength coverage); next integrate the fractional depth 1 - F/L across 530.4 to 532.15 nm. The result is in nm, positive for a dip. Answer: -0.14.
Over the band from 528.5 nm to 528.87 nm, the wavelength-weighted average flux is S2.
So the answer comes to 21.5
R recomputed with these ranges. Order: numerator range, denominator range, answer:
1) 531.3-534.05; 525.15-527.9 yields 1.07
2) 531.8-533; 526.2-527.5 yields 1.16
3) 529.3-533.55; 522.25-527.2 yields 1.05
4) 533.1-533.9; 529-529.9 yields 1.06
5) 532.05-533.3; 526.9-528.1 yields 1.05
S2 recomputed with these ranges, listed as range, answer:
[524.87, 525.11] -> 21.3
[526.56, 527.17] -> 15.6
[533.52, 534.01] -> 22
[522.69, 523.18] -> 20.3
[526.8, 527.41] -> 15.9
